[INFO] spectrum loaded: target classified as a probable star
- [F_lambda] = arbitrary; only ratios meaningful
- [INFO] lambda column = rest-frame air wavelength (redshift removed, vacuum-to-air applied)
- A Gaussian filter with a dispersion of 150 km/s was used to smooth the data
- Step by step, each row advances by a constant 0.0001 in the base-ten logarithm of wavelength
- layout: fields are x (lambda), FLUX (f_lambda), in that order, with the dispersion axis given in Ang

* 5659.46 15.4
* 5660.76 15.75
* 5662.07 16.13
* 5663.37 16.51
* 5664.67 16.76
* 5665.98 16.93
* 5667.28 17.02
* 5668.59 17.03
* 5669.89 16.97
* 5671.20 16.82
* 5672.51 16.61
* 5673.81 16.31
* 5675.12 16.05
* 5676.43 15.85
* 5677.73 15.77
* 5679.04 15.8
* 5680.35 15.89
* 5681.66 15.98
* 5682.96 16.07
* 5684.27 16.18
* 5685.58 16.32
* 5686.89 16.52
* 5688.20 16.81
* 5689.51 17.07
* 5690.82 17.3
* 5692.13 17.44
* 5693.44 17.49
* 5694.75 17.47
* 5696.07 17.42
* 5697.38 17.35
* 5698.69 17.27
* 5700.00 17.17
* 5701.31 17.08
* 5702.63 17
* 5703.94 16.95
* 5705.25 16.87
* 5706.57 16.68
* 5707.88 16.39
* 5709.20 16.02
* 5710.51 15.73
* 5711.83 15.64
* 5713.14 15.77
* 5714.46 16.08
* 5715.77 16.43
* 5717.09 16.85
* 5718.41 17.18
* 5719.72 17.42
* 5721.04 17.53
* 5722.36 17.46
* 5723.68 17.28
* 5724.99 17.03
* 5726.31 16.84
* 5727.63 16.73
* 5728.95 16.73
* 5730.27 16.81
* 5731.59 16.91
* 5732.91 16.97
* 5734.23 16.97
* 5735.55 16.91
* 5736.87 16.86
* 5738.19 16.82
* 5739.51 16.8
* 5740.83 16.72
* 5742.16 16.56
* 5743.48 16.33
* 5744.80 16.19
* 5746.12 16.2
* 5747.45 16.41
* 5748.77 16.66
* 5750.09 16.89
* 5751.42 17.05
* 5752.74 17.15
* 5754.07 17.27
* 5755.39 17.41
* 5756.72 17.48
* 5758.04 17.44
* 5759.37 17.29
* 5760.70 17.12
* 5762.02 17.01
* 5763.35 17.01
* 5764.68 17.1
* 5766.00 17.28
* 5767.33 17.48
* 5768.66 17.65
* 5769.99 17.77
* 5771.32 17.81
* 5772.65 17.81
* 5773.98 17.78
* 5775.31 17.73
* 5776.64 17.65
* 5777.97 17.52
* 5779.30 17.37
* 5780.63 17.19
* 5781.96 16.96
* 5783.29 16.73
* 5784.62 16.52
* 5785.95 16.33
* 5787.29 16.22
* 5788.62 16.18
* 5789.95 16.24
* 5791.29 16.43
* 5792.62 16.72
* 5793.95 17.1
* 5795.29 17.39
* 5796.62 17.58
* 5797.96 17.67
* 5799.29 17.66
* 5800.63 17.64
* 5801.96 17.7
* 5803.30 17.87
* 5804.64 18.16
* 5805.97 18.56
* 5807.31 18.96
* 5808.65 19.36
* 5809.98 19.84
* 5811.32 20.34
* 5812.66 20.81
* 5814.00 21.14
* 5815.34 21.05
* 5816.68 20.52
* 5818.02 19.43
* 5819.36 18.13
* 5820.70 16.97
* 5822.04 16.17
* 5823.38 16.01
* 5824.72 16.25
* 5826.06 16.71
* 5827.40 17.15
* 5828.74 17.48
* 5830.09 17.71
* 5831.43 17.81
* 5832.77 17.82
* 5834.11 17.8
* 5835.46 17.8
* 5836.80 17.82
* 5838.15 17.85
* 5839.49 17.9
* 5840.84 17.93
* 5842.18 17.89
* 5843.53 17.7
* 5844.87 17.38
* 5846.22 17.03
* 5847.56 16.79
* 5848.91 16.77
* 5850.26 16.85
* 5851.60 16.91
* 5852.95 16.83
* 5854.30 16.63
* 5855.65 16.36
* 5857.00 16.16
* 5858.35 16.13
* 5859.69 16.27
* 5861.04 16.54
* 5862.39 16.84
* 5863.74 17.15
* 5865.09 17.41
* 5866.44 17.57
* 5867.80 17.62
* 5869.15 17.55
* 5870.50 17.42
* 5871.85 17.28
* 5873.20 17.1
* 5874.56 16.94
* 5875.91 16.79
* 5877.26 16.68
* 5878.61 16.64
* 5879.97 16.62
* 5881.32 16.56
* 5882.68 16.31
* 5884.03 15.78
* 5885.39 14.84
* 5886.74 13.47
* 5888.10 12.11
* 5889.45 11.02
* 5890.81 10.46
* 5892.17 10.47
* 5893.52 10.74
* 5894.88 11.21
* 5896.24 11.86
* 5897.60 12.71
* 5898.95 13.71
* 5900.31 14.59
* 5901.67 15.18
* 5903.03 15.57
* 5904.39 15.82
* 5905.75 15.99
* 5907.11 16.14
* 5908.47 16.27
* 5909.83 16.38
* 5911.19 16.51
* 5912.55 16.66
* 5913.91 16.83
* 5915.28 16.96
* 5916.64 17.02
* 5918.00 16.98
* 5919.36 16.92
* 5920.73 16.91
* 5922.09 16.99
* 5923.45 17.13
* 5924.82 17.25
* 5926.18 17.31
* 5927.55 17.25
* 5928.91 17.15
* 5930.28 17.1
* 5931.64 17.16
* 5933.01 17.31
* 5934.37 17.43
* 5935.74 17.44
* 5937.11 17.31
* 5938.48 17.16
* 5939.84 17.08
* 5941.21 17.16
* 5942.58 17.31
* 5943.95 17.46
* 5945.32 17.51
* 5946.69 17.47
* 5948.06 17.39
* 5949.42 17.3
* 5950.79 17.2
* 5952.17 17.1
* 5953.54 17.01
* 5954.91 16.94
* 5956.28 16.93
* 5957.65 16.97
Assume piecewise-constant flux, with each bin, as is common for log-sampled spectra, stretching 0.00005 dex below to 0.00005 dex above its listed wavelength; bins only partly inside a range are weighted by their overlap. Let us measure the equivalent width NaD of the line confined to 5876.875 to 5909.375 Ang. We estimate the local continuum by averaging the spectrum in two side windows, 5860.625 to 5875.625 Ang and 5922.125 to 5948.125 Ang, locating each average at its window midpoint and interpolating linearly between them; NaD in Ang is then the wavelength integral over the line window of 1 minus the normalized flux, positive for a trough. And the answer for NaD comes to 5.74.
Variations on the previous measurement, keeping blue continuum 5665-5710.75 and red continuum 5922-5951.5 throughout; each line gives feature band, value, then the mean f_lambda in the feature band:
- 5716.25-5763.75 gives -0.41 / 16.9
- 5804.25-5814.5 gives -1.63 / 19.7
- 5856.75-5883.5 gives 0.36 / 16.9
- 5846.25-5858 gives 0.28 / 16.7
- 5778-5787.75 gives 0.05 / 16.8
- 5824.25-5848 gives -0.66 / 17.5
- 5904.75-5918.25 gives 0.52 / 16.5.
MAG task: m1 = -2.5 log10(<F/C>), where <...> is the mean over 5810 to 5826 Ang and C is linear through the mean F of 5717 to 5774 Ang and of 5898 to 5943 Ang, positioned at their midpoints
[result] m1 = -0.11 mag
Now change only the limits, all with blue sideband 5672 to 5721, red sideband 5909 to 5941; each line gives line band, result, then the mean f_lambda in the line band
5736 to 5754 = 0.001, 16.7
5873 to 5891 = 0.122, 15.2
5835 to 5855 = -0.027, 17.3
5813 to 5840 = -0.071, 18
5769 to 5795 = -0.018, 17.1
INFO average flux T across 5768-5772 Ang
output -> 17.7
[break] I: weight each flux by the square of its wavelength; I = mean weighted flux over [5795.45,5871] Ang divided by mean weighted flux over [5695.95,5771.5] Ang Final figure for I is 1.09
